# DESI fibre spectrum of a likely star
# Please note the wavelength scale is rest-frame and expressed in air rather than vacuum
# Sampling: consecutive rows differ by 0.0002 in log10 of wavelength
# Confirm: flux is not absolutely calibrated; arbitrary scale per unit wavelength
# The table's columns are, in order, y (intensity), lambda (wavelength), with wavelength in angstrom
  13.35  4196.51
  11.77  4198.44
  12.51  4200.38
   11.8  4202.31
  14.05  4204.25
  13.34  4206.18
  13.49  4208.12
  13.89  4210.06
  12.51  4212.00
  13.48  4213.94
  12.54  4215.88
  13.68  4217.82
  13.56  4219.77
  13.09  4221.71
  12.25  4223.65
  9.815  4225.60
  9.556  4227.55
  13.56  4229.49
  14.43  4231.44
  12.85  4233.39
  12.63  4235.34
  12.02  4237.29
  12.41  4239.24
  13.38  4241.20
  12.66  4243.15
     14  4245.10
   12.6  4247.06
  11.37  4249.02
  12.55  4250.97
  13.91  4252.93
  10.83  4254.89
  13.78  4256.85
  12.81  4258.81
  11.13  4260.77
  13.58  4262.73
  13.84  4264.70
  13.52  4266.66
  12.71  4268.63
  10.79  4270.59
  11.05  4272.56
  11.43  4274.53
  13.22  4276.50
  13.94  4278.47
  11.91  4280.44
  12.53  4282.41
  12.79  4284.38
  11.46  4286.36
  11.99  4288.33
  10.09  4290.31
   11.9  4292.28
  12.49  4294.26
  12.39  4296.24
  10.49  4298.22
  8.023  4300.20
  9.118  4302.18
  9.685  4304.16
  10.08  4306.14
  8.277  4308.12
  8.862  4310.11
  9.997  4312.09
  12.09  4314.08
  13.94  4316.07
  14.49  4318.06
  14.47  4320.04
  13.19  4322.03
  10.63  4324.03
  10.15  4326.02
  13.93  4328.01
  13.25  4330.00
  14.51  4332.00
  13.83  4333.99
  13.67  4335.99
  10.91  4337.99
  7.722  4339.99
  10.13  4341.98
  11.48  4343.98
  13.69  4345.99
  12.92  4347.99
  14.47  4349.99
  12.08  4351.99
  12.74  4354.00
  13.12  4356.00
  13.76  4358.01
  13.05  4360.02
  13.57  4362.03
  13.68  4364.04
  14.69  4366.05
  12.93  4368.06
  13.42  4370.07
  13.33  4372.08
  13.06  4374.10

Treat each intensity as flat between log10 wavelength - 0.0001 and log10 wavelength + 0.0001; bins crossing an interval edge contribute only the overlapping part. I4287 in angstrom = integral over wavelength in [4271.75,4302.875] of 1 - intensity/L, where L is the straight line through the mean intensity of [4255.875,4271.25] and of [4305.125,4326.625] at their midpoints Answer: 1.7 angstrom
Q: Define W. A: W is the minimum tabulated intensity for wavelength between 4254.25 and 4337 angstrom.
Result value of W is 8.023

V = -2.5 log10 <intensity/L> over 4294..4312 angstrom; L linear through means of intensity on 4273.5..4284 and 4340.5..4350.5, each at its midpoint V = 0.258 mag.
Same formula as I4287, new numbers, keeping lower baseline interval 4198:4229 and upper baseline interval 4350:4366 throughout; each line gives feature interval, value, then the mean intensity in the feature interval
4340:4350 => 1.0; 11.9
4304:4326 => 2.8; 11.4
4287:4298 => 1.1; 11.7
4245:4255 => 0.2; 12.6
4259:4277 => 0.7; 12.4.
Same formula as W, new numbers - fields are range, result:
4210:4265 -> 9.556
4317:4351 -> 7.722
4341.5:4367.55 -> 10.13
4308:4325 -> 8.277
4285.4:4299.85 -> 10.09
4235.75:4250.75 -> 11.37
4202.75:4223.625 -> 12.51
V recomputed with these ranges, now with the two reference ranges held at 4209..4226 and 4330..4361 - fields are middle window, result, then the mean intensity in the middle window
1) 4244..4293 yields 0.03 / 12.4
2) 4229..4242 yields -0.02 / 13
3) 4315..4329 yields -0.03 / 13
